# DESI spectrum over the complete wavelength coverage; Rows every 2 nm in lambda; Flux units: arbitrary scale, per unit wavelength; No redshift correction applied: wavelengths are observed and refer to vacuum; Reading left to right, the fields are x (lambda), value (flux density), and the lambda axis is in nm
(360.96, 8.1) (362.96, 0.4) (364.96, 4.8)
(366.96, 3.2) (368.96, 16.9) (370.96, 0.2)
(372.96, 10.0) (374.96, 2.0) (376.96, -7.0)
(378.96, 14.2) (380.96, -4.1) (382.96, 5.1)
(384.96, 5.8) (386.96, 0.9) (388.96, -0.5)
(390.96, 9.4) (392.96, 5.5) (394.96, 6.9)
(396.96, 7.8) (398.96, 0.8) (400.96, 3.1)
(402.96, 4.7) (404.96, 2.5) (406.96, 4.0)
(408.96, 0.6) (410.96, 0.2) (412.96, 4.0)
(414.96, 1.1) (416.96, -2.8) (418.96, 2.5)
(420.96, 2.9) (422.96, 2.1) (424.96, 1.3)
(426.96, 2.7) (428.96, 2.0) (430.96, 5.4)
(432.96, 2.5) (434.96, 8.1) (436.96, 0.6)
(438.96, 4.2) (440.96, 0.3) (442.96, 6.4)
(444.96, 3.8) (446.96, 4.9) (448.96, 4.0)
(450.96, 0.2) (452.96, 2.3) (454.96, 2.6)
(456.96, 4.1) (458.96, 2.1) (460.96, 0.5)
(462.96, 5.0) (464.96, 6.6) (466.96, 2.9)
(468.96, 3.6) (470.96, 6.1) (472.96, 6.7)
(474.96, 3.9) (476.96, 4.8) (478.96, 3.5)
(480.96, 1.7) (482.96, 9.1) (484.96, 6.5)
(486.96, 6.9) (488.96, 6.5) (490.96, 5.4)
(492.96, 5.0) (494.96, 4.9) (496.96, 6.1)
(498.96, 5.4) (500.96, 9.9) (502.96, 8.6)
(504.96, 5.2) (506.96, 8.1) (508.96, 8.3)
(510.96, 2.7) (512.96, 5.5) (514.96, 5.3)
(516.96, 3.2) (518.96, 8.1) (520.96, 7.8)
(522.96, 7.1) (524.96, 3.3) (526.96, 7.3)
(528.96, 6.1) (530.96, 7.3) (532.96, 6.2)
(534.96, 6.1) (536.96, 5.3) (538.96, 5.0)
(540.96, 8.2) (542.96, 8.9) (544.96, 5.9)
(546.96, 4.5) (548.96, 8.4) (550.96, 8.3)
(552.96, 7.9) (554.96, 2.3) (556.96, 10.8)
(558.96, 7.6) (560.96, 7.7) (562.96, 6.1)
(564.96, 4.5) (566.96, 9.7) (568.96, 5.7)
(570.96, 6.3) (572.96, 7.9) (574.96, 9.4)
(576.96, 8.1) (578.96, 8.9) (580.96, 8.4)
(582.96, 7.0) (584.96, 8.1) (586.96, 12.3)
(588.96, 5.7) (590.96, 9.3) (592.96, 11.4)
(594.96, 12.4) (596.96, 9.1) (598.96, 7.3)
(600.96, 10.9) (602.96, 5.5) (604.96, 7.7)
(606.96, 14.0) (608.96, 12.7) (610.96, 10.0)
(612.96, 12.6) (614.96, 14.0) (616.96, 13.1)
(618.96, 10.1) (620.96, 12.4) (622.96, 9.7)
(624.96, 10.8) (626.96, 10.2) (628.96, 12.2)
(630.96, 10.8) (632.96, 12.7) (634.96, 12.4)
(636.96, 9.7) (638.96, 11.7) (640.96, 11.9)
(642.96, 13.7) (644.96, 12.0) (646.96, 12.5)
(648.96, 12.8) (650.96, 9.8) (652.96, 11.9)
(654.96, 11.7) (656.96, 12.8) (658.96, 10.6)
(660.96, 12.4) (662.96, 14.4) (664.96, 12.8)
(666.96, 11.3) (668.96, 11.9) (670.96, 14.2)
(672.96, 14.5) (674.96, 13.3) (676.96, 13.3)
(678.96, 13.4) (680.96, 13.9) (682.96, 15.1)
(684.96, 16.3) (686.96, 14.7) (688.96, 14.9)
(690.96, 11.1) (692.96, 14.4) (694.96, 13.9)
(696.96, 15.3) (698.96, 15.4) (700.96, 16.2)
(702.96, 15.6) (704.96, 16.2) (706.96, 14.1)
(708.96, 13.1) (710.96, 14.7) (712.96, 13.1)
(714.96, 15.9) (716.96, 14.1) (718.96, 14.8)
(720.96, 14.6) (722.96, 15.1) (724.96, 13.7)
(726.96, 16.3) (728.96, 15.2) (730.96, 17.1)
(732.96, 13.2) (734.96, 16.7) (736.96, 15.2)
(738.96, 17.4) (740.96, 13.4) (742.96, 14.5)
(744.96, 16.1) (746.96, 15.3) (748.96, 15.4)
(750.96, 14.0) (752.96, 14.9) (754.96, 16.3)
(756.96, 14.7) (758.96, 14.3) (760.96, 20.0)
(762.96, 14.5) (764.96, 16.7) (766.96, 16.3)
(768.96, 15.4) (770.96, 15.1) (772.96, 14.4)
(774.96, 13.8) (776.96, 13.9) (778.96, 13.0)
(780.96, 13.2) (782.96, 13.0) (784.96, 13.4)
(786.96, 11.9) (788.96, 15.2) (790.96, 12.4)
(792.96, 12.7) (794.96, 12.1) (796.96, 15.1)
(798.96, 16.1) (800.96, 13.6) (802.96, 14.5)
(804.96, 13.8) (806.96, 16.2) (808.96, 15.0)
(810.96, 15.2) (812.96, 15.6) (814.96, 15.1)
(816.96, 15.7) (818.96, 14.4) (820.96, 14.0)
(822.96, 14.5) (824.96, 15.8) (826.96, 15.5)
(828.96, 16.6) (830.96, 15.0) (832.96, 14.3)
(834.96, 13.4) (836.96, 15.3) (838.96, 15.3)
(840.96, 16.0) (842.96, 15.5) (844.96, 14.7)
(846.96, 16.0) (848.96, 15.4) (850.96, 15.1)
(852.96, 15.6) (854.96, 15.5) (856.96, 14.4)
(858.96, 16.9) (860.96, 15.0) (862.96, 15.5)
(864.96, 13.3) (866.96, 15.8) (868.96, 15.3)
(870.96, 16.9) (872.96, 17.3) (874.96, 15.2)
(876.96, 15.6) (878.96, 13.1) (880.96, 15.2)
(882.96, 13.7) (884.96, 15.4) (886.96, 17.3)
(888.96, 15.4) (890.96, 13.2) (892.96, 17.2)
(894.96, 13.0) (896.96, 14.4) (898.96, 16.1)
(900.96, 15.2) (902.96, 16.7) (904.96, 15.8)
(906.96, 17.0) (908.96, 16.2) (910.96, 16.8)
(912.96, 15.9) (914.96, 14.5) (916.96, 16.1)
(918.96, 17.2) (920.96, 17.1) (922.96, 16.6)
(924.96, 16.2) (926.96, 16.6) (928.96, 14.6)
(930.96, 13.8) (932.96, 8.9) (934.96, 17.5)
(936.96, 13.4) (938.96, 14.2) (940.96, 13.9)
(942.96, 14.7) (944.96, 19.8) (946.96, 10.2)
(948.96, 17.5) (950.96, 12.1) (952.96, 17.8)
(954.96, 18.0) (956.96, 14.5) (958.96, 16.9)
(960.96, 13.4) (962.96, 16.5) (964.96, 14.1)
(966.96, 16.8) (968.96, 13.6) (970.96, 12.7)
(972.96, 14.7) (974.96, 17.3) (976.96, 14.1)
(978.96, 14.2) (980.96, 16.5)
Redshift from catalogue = 0.521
